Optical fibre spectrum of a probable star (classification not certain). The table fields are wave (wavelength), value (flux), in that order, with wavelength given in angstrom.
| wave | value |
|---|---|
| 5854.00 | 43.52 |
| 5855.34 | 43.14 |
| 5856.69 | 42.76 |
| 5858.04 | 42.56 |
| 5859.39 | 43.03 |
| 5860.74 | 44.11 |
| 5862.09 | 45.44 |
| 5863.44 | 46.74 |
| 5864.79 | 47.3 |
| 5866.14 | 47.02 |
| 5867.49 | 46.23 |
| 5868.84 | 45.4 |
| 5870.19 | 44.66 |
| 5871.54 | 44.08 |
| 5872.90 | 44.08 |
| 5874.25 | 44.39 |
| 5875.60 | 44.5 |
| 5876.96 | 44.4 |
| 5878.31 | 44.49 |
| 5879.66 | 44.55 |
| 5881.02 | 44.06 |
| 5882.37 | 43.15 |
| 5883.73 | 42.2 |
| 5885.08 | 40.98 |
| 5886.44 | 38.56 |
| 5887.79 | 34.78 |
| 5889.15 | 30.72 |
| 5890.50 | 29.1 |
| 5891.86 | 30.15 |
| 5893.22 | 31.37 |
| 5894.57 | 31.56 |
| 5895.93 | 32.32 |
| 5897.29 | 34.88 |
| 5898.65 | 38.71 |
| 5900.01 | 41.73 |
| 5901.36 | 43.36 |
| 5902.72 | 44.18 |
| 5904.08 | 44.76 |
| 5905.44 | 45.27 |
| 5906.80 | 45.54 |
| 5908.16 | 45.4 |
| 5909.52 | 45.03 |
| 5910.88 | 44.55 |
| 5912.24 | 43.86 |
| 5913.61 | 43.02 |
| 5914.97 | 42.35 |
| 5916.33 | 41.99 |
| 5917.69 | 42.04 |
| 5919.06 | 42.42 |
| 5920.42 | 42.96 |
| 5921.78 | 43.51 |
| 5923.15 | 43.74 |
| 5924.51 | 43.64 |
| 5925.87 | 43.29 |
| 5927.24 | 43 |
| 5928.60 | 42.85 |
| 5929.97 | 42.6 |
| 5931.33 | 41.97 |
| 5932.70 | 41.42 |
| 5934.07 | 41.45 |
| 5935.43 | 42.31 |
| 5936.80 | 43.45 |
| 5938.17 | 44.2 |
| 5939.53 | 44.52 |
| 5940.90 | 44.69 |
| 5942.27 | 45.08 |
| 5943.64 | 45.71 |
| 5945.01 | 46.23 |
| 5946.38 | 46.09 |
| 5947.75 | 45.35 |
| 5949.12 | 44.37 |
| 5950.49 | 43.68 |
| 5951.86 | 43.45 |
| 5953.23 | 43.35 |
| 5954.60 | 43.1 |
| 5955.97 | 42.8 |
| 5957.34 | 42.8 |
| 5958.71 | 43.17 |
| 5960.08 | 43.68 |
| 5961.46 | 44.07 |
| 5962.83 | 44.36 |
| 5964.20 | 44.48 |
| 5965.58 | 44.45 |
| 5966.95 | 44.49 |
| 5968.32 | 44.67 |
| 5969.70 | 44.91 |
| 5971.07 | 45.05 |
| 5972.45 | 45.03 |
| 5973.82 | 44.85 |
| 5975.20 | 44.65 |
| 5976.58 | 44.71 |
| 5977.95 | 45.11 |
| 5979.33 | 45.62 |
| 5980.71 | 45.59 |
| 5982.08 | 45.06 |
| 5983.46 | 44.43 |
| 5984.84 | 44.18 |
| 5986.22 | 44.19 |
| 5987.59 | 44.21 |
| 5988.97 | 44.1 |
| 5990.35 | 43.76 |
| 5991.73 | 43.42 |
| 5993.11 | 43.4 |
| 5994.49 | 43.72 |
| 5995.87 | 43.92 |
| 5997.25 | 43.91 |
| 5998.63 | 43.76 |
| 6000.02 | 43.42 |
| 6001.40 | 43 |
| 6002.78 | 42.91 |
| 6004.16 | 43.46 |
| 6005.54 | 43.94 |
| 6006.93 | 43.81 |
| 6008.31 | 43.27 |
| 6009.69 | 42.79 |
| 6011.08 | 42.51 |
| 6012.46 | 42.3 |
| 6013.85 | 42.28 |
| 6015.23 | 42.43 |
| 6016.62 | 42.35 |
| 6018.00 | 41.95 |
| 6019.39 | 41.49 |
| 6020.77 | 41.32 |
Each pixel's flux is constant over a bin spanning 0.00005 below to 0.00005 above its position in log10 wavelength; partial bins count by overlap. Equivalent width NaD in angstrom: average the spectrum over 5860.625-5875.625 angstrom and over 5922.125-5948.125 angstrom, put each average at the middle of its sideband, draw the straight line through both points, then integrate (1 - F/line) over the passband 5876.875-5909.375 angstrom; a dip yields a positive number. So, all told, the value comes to 3.9 angstrom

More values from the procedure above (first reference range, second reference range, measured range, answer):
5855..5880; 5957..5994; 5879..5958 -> 4.9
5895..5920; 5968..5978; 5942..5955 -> -0.2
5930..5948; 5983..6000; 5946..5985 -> -0.4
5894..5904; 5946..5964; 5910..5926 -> -1.1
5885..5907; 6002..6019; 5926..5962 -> -3.7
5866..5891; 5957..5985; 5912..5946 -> 0.1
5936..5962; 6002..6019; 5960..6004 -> -0.8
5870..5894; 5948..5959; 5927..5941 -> -0.1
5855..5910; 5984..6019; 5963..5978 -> -0.7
